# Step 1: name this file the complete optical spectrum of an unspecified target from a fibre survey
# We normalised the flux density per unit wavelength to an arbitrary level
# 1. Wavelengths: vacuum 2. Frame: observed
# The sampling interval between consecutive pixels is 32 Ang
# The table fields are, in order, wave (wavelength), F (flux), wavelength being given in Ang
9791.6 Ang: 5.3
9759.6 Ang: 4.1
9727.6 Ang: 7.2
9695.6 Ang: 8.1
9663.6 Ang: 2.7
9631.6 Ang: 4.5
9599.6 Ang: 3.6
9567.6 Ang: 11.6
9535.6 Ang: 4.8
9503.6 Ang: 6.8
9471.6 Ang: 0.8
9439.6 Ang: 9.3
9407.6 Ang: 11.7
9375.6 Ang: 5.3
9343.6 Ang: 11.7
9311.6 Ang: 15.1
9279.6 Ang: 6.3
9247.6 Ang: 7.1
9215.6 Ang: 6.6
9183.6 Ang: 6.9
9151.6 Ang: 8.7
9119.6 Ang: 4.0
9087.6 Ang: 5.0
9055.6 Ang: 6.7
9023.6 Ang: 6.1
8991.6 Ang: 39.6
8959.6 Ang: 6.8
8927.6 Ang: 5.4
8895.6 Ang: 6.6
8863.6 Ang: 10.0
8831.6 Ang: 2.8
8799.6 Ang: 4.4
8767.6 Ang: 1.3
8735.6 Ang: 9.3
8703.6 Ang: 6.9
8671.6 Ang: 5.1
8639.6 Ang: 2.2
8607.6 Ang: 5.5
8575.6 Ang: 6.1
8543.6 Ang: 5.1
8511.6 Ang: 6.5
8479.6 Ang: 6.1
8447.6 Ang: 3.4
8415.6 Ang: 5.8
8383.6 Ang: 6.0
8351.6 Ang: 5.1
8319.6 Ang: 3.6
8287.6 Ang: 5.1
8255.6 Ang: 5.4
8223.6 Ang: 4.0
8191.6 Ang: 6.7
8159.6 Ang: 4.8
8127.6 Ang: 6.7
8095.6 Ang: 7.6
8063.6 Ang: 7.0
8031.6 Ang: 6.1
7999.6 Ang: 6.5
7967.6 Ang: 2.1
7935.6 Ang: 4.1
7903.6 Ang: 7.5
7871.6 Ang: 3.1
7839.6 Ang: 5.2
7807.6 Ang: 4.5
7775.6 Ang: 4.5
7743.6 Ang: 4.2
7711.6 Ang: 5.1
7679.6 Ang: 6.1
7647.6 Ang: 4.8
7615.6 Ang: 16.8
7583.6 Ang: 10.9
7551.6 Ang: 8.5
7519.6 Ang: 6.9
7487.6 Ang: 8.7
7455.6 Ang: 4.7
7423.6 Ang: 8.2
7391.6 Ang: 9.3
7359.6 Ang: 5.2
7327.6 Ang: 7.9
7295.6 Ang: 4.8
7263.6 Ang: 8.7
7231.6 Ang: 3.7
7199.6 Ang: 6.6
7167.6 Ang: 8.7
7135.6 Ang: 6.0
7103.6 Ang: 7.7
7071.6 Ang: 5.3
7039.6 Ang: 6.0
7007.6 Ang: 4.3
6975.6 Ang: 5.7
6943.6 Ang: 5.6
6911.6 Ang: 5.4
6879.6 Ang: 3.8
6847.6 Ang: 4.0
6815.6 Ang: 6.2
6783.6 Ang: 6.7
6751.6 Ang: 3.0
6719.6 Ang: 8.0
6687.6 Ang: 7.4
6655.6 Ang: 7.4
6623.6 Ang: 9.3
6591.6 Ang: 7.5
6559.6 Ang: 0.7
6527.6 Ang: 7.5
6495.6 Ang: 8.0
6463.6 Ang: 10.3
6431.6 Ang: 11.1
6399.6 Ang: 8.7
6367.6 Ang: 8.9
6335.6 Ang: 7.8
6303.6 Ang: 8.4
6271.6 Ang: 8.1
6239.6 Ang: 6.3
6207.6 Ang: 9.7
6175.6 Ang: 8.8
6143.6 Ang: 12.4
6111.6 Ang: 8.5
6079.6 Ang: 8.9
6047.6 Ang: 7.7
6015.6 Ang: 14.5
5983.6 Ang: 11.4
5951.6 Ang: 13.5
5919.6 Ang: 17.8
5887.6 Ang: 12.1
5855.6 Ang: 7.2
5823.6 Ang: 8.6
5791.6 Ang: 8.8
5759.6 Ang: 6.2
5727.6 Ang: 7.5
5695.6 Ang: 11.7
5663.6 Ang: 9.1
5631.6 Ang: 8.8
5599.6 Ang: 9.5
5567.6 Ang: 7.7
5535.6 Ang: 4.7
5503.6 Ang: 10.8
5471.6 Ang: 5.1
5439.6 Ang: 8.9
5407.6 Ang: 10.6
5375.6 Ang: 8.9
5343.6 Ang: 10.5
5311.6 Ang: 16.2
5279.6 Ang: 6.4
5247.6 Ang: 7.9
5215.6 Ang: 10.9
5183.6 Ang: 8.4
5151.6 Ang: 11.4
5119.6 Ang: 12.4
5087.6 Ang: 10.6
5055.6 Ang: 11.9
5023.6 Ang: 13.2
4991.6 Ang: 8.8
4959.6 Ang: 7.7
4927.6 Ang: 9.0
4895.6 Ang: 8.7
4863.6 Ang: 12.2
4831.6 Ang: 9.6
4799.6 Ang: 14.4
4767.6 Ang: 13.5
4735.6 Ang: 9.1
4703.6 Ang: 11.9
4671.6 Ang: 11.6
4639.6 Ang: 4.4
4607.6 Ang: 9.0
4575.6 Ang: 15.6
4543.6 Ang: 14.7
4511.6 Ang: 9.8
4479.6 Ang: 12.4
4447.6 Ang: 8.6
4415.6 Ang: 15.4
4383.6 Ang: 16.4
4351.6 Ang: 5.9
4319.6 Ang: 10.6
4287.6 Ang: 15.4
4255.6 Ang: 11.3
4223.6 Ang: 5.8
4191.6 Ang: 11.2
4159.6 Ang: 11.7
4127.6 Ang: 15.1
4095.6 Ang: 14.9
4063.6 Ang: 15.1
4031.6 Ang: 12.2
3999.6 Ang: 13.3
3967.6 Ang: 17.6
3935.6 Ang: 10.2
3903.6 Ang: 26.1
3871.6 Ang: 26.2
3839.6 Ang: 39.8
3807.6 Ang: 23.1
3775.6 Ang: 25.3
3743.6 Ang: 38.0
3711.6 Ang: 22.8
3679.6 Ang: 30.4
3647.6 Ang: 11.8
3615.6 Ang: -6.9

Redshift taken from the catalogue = 1.412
